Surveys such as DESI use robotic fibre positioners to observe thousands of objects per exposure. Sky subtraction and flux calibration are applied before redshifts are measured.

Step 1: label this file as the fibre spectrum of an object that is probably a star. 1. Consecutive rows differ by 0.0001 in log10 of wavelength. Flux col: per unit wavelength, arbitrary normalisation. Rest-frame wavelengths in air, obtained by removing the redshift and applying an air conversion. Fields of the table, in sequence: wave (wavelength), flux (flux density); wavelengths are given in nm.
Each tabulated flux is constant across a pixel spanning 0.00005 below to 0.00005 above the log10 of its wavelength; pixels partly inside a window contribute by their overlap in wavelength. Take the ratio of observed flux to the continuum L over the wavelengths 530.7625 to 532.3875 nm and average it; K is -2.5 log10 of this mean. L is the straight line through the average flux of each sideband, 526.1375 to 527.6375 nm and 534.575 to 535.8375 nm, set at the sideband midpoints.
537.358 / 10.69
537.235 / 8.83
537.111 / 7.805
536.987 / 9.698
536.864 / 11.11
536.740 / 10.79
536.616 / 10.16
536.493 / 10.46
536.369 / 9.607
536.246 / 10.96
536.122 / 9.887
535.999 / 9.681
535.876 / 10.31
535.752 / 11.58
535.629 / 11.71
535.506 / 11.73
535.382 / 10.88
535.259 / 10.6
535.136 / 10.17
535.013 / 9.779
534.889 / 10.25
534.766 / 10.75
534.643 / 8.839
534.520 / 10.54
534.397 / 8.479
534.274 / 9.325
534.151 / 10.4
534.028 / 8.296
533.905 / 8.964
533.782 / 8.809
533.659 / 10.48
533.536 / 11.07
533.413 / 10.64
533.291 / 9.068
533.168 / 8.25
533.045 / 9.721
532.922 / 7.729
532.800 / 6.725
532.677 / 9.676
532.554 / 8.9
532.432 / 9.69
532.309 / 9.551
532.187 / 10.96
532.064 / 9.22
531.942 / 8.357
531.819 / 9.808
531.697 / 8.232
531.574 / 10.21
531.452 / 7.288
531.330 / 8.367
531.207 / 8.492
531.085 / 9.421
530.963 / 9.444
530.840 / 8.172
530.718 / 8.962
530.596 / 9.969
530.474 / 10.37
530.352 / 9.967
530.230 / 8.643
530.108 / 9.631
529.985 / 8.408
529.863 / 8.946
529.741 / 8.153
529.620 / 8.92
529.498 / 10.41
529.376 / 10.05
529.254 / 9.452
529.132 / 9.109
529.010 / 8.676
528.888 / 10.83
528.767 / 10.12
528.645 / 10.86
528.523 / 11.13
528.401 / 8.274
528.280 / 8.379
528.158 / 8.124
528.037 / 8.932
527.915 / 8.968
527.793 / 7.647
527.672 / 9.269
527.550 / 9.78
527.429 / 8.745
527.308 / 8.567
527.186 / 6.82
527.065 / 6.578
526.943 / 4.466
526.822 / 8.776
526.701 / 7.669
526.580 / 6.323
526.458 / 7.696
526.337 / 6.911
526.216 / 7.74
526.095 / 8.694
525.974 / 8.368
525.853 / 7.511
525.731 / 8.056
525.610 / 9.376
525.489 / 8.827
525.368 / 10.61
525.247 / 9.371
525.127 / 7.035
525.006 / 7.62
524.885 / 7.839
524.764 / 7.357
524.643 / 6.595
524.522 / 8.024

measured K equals 0.03 mag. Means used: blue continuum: 7.55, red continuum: 10.6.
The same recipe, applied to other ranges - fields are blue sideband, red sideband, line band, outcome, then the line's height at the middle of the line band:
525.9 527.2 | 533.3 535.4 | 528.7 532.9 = -0.06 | 8.69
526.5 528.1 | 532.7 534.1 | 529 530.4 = -0.10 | 8.36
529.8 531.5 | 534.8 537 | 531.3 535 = 0.05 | 9.74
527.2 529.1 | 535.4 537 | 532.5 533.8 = 0.10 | 10.1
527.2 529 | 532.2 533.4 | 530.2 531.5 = 0.00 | 9.06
